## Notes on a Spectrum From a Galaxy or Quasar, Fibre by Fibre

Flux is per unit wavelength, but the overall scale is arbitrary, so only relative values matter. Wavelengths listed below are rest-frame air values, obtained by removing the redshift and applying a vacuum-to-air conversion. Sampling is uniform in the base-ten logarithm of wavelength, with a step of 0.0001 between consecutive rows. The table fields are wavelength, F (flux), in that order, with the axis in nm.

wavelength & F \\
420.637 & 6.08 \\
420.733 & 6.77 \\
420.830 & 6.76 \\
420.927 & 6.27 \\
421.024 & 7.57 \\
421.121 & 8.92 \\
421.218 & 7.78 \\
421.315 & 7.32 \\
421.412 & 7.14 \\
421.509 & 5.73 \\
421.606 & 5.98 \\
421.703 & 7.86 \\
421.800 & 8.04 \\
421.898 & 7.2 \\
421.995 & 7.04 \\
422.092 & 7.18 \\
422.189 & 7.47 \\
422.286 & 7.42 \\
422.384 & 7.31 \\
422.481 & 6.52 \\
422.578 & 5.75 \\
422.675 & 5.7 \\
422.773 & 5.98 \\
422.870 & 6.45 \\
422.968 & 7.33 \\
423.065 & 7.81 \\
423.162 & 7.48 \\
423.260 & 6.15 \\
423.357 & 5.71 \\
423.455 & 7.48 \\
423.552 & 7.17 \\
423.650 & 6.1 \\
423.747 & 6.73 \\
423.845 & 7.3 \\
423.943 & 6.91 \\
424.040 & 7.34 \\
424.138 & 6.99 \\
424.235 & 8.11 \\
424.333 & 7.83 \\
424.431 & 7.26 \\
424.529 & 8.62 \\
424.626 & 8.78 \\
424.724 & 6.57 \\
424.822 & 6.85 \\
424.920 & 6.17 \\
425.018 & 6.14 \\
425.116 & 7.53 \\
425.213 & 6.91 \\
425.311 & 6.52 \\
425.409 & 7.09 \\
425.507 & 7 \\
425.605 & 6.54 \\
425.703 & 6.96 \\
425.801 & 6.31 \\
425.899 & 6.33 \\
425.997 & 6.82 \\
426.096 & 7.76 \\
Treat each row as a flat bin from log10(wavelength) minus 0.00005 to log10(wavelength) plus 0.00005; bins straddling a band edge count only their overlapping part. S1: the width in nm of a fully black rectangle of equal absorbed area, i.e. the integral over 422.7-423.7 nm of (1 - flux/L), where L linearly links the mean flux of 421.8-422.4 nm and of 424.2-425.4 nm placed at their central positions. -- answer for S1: 0.08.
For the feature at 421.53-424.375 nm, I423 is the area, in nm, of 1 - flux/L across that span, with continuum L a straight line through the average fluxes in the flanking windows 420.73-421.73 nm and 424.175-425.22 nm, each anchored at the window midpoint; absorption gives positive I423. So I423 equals 0.104 nm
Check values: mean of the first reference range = 7.1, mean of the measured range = 6.96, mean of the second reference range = 7.36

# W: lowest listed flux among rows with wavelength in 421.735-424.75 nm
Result 5.7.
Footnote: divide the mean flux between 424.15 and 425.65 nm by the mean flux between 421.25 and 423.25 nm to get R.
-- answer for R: 1.04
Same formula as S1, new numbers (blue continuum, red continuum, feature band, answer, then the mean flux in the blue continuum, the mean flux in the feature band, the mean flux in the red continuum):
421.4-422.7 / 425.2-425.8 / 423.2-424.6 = -0.06 nm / 6.9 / 7.15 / 6.79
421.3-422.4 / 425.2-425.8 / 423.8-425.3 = -0.09 nm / 7.13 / 7.27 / 6.79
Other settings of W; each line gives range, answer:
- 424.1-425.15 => 6.14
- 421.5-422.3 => 5.73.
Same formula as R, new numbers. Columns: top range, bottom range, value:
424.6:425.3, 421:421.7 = 0.95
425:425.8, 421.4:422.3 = 0.96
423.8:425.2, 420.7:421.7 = 1.03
